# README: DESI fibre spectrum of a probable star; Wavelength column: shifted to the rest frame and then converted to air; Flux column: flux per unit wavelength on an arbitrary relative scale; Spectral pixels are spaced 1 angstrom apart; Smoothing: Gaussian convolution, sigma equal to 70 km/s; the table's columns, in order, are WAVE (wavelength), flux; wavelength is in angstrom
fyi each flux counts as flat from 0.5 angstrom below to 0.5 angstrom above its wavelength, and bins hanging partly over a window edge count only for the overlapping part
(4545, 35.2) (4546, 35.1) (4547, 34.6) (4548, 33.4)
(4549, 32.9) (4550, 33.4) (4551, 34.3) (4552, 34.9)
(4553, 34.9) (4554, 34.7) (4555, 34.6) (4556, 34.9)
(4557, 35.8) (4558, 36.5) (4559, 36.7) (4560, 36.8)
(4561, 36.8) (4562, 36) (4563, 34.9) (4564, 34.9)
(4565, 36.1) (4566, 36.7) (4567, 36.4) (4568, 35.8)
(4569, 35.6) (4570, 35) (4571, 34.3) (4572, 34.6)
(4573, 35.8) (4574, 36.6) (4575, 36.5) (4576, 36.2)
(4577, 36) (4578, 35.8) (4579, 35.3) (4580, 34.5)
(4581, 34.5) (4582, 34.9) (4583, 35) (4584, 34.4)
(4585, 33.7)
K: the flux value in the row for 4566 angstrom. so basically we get 36.7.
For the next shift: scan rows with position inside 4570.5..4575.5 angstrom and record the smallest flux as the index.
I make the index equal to 34.3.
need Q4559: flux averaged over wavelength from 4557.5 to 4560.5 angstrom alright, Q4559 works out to 36.7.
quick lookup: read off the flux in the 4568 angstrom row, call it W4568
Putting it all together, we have 35.8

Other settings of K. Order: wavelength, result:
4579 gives 35.3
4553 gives 34.9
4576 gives 36.2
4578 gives 35.8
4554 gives 34.7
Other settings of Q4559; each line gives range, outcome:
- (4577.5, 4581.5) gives 35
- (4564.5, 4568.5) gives 36.2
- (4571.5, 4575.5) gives 35.9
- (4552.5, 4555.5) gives 34.7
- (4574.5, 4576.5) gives 36.4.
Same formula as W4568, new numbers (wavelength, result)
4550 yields 33.4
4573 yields 35.8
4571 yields 34.3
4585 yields 33.7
